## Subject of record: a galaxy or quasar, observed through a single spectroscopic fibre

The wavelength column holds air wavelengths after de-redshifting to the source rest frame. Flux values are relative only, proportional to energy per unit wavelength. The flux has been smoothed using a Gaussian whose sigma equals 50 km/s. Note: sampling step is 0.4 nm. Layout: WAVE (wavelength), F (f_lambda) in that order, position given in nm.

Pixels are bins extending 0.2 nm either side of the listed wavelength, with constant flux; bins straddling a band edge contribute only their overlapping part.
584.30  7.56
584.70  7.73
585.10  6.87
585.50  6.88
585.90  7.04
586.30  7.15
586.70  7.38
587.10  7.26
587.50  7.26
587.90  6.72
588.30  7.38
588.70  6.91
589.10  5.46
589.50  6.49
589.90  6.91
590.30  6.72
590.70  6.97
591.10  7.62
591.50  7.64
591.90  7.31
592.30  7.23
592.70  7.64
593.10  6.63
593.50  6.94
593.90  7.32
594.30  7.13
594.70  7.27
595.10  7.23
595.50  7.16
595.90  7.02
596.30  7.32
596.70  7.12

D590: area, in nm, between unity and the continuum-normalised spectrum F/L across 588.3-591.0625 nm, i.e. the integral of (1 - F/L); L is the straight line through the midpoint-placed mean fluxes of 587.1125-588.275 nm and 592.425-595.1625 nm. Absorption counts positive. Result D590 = 0.16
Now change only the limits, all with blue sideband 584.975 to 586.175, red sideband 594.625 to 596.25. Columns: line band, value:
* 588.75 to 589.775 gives 0.124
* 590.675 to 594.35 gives -0.079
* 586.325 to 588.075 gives -0.044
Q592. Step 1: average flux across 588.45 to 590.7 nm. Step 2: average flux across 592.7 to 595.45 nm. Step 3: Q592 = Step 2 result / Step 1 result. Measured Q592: 1.09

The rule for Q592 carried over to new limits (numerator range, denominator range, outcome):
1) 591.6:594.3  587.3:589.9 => 1.07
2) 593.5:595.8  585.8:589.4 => 1.04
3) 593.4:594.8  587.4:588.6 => 1.01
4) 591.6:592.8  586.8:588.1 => 1.04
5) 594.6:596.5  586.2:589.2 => 1.03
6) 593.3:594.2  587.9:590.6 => 1.07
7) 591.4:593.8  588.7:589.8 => 1.16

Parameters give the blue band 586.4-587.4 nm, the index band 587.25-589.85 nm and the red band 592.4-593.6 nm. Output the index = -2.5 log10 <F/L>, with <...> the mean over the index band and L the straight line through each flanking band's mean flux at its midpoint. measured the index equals 0.08 mag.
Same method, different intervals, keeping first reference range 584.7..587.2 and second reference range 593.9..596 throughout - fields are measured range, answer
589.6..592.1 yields 0.000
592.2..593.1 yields -0.016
